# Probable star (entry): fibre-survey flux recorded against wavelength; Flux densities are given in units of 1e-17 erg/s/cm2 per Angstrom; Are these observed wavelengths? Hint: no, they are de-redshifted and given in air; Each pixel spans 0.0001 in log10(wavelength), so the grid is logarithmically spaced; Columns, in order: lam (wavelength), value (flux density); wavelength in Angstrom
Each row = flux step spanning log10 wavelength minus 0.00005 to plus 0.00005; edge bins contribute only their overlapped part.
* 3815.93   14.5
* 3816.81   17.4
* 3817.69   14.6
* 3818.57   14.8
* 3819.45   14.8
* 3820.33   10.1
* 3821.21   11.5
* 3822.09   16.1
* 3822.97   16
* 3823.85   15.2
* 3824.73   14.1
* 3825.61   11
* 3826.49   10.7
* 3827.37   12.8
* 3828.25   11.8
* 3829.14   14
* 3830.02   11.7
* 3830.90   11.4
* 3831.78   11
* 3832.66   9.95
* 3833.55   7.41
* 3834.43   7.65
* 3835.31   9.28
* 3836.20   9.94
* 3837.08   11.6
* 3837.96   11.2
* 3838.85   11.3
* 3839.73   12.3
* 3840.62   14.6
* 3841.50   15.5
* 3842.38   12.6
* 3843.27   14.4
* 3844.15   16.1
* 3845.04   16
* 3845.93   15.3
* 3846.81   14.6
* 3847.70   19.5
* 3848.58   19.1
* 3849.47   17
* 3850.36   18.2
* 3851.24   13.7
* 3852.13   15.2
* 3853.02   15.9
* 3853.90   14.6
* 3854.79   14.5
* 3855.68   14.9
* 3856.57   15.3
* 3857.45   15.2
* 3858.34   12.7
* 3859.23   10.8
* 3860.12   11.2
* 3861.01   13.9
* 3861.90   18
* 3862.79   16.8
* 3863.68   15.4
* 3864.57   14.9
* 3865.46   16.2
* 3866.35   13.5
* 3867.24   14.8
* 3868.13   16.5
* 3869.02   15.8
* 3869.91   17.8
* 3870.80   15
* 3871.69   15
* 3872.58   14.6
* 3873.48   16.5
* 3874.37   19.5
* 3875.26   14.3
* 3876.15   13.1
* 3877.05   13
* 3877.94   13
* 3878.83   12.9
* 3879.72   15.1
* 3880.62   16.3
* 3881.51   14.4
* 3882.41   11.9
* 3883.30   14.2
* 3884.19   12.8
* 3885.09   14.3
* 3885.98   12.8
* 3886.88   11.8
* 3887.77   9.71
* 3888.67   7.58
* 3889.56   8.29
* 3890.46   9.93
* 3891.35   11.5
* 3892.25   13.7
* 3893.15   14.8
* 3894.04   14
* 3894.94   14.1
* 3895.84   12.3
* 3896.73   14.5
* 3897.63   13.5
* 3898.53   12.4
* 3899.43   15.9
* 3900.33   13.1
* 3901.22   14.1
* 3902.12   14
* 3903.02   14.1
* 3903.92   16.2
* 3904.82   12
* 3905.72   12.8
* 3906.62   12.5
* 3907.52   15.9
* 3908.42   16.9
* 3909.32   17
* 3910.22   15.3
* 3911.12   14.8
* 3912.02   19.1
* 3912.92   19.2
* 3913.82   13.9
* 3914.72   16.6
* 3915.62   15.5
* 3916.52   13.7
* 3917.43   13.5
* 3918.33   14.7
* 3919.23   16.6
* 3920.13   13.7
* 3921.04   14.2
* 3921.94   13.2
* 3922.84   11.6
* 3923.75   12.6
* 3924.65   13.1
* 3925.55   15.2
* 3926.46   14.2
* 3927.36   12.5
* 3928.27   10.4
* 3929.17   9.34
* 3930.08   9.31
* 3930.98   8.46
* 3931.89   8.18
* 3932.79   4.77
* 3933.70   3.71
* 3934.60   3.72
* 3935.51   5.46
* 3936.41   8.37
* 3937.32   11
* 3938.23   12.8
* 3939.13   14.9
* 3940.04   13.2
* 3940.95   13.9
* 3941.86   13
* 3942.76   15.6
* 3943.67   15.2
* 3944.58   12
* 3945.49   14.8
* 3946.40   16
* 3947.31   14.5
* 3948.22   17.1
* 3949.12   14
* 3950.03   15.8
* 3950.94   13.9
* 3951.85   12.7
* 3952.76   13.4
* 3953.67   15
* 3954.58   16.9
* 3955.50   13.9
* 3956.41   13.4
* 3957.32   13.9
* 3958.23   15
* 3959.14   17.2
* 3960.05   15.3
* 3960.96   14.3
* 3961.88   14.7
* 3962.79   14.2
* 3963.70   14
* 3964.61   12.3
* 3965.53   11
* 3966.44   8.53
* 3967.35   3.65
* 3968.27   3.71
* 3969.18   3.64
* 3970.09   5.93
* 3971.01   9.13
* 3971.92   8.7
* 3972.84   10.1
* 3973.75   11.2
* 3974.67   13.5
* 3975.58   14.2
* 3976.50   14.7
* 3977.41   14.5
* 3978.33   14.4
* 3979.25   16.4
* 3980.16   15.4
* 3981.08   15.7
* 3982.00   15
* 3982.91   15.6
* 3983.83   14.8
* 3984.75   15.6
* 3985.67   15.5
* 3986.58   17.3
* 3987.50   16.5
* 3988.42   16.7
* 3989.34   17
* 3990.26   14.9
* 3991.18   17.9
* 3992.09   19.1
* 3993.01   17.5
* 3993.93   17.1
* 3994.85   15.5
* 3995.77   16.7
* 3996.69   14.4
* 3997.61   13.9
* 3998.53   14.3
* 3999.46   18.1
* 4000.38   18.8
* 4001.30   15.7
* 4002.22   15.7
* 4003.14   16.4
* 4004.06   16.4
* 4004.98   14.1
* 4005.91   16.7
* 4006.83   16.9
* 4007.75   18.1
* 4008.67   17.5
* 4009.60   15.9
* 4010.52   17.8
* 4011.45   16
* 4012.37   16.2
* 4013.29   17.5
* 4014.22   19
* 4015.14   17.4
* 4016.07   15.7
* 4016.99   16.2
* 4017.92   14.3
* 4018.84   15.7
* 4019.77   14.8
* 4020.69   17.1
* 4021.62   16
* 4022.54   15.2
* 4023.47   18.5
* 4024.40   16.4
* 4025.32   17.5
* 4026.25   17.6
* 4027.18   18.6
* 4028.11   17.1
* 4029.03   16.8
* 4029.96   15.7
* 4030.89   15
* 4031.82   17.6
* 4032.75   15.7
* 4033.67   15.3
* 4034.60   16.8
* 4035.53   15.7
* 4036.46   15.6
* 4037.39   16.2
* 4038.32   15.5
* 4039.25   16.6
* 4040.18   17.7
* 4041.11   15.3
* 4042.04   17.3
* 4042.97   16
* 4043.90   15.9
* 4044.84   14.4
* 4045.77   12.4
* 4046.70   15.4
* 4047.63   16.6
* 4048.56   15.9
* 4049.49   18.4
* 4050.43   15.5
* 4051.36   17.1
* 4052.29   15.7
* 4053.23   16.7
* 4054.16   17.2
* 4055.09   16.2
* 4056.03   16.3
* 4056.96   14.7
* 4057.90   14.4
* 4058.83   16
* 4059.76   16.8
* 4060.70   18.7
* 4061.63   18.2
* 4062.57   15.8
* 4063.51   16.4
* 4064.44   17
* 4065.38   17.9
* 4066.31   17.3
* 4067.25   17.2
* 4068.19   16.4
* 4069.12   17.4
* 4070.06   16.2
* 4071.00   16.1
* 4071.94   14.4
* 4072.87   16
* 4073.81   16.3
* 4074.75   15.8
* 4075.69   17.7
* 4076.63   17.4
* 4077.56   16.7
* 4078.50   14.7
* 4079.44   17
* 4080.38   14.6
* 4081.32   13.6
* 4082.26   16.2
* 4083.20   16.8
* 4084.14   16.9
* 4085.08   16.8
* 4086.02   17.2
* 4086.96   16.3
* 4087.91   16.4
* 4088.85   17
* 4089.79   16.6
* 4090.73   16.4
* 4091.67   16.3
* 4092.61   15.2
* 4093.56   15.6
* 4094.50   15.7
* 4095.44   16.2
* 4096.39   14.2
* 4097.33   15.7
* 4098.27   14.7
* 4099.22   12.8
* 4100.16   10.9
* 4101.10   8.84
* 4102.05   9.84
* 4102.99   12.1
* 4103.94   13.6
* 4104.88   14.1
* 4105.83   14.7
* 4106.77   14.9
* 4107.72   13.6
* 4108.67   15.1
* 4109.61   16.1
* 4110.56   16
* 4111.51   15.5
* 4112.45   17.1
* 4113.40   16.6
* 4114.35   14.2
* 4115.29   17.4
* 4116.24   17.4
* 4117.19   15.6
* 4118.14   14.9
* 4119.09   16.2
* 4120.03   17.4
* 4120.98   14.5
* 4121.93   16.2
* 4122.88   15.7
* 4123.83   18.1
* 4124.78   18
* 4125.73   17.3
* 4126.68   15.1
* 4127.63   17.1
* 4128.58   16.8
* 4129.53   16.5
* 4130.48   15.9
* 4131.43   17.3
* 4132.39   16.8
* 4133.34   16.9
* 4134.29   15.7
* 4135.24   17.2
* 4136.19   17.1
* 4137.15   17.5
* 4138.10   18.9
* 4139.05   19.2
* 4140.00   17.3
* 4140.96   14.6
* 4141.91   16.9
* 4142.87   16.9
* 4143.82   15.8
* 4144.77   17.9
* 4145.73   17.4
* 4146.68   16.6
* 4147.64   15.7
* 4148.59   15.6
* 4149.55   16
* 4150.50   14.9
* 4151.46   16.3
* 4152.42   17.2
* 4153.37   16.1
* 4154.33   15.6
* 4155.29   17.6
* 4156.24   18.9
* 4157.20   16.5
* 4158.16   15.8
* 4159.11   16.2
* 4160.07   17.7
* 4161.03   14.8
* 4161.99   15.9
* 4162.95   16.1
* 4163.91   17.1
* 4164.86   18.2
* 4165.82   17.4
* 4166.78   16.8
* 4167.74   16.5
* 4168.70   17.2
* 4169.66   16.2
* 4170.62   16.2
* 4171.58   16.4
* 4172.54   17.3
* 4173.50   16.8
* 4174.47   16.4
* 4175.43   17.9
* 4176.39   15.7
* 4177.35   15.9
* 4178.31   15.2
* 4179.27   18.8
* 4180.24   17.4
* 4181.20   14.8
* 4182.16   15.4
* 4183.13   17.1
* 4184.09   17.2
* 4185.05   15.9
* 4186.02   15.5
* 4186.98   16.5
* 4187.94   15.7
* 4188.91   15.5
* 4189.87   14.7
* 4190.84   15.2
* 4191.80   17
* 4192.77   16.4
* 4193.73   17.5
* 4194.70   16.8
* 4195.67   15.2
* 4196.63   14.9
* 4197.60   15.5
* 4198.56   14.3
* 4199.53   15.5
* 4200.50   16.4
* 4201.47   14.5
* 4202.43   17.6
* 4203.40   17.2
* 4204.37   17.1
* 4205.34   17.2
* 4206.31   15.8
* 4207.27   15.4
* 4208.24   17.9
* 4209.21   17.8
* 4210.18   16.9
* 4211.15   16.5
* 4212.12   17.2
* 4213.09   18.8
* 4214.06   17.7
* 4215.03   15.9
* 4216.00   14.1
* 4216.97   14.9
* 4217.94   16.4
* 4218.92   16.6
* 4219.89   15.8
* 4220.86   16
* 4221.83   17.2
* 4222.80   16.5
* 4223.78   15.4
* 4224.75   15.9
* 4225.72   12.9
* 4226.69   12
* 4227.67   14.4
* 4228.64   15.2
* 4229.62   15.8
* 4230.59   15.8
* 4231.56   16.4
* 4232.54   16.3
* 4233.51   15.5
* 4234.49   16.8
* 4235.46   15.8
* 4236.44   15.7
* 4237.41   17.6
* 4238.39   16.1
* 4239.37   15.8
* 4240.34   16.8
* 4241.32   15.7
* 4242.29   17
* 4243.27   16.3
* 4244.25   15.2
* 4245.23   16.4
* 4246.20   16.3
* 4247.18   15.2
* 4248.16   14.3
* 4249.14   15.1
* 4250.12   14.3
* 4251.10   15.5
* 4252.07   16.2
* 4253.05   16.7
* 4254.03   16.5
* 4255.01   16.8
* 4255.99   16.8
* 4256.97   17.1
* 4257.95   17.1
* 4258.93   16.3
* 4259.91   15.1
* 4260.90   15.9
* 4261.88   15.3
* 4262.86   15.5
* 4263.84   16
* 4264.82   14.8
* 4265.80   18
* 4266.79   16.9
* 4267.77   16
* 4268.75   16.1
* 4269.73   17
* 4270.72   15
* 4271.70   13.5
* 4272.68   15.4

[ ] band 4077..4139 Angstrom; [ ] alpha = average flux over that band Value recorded 15.7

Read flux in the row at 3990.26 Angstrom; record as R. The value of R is 14.9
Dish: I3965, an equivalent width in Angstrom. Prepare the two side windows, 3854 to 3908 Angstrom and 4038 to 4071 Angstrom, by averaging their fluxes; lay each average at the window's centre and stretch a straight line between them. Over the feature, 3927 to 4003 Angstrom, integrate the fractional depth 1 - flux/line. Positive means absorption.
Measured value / 9.6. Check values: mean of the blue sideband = 13.9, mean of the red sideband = 16.4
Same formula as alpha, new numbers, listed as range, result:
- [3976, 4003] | 16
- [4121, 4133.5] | 16.7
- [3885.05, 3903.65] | 12.7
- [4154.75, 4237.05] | 16.2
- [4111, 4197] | 16.5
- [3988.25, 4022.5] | 16.4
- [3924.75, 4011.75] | 13.6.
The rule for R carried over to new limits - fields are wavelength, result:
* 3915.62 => 15.5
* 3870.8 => 15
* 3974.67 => 13.5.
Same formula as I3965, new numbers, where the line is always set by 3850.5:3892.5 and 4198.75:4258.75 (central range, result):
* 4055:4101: -2.4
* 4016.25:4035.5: -1.9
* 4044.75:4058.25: -0.7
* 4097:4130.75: 0.6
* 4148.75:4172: -1.3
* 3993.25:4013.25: -2.1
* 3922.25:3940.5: 5.4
